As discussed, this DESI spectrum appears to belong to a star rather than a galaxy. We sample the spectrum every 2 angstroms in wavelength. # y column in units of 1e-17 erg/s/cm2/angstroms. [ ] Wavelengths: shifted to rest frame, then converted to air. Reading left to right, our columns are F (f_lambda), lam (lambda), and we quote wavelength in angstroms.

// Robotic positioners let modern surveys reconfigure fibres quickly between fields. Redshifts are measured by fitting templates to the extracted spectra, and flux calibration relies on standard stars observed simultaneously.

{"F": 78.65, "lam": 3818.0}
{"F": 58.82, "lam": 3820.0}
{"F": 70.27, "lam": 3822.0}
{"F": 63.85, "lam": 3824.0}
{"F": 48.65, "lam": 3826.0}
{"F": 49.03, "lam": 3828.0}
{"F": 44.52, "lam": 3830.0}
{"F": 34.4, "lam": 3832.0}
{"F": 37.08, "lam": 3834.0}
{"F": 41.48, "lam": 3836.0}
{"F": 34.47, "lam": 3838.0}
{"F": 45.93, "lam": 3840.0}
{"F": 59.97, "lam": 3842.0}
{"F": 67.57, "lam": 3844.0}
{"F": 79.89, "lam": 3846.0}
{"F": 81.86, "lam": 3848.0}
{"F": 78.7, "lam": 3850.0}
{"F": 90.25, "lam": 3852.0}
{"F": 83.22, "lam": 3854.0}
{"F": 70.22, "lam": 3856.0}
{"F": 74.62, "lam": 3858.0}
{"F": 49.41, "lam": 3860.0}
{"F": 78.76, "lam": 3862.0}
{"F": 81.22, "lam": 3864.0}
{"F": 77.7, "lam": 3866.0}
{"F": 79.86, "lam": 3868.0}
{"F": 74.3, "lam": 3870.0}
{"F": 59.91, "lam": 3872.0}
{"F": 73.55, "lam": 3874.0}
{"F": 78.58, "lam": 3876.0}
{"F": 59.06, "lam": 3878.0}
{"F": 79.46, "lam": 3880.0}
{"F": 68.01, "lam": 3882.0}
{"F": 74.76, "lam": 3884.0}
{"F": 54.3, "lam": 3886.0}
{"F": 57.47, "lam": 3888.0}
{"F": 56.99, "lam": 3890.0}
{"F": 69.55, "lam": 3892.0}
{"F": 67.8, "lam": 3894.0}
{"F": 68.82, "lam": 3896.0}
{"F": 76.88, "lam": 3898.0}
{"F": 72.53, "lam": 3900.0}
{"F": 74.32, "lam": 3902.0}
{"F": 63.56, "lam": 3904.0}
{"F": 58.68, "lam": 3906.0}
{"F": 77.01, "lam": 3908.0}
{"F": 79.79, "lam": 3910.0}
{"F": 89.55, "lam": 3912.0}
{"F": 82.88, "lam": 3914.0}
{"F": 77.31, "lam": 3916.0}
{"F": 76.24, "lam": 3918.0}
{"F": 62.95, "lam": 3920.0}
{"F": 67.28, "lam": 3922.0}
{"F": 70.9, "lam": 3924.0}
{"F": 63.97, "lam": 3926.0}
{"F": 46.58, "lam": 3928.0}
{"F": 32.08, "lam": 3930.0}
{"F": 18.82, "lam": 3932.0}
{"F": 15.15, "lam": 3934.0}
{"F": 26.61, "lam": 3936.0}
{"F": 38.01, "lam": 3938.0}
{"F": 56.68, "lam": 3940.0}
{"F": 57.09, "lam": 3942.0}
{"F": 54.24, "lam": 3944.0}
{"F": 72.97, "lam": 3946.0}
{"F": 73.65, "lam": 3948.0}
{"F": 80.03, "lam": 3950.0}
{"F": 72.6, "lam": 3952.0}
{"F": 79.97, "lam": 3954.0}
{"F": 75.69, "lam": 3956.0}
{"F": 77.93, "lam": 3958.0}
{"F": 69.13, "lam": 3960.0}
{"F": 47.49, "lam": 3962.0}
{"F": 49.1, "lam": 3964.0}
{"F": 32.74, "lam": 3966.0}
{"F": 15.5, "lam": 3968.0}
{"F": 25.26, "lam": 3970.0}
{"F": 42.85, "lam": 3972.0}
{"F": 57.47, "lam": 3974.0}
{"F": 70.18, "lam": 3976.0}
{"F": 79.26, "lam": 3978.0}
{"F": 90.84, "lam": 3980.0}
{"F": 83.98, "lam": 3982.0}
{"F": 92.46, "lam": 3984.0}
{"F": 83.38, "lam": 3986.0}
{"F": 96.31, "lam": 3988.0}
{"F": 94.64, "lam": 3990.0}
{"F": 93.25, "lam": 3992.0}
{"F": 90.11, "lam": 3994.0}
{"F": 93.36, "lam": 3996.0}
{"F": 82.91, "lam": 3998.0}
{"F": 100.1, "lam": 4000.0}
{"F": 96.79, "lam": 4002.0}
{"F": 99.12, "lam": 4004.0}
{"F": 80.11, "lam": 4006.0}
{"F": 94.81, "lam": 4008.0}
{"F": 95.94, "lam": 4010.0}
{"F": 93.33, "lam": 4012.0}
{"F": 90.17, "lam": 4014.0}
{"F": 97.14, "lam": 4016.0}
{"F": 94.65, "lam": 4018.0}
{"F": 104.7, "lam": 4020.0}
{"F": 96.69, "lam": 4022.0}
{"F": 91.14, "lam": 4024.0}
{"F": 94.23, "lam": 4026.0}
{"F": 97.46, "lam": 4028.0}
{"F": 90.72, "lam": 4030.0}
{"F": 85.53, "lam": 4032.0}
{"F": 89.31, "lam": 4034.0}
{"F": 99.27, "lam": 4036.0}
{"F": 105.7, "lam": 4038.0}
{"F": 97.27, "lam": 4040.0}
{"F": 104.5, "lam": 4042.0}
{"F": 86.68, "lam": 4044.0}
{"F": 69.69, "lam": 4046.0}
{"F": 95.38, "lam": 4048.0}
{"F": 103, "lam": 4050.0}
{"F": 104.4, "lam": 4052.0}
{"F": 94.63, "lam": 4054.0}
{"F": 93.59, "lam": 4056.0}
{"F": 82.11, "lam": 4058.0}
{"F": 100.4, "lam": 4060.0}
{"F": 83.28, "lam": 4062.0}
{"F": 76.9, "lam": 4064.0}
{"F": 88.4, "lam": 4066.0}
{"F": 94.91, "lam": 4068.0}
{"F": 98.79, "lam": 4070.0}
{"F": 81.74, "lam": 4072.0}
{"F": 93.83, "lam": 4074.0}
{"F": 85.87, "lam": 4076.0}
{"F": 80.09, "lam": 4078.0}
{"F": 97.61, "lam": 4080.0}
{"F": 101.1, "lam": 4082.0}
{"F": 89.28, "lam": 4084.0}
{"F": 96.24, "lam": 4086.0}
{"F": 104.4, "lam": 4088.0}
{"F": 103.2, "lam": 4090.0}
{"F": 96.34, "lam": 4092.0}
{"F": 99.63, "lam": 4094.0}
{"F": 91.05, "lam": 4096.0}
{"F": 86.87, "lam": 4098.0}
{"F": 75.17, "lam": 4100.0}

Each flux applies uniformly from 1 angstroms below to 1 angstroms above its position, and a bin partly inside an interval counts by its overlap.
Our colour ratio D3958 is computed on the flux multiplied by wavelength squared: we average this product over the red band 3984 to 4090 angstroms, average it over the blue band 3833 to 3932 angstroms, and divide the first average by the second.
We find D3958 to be 1.49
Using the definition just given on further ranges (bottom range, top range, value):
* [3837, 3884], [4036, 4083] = 1.44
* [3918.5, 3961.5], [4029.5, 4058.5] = 1.71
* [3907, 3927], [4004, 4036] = 1.32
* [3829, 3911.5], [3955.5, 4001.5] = 1.13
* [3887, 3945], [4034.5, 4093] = 1.66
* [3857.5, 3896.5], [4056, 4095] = 1.48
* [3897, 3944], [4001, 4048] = 1.65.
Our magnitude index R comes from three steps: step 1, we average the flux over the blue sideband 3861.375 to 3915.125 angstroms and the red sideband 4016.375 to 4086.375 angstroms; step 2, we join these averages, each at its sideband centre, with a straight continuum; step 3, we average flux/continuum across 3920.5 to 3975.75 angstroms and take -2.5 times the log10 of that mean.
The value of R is 0.44 mag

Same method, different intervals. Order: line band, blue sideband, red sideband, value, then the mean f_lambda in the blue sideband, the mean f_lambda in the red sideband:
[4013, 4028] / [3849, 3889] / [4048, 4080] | -0.104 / 72.2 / 91.2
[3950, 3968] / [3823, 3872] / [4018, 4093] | 0.279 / 63.5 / 93.5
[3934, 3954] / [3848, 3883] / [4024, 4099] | 0.376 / 74.2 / 93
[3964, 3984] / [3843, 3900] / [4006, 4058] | 0.455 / 71.9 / 94.3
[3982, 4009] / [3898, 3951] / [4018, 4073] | -0.151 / 61.4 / 93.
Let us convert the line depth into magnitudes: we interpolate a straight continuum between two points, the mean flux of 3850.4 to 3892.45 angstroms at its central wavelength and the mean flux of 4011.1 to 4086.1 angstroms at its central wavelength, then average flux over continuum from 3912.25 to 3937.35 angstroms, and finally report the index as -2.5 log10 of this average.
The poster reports 0.384 mag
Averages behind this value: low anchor 71.1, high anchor 92.8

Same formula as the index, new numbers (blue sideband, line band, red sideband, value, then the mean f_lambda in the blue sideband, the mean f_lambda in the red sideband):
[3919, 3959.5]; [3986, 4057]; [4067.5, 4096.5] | -0.20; 57.3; 94.3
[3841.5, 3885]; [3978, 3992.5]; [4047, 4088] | -0.06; 73.8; 92.4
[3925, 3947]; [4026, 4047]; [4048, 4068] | -0.11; 43.8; 92.2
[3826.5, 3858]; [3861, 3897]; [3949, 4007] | -0.10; 60.2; 74.2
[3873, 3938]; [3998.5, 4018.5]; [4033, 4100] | -0.14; 63.4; 92.9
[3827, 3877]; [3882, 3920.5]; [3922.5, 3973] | -0.21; 65.1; 52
